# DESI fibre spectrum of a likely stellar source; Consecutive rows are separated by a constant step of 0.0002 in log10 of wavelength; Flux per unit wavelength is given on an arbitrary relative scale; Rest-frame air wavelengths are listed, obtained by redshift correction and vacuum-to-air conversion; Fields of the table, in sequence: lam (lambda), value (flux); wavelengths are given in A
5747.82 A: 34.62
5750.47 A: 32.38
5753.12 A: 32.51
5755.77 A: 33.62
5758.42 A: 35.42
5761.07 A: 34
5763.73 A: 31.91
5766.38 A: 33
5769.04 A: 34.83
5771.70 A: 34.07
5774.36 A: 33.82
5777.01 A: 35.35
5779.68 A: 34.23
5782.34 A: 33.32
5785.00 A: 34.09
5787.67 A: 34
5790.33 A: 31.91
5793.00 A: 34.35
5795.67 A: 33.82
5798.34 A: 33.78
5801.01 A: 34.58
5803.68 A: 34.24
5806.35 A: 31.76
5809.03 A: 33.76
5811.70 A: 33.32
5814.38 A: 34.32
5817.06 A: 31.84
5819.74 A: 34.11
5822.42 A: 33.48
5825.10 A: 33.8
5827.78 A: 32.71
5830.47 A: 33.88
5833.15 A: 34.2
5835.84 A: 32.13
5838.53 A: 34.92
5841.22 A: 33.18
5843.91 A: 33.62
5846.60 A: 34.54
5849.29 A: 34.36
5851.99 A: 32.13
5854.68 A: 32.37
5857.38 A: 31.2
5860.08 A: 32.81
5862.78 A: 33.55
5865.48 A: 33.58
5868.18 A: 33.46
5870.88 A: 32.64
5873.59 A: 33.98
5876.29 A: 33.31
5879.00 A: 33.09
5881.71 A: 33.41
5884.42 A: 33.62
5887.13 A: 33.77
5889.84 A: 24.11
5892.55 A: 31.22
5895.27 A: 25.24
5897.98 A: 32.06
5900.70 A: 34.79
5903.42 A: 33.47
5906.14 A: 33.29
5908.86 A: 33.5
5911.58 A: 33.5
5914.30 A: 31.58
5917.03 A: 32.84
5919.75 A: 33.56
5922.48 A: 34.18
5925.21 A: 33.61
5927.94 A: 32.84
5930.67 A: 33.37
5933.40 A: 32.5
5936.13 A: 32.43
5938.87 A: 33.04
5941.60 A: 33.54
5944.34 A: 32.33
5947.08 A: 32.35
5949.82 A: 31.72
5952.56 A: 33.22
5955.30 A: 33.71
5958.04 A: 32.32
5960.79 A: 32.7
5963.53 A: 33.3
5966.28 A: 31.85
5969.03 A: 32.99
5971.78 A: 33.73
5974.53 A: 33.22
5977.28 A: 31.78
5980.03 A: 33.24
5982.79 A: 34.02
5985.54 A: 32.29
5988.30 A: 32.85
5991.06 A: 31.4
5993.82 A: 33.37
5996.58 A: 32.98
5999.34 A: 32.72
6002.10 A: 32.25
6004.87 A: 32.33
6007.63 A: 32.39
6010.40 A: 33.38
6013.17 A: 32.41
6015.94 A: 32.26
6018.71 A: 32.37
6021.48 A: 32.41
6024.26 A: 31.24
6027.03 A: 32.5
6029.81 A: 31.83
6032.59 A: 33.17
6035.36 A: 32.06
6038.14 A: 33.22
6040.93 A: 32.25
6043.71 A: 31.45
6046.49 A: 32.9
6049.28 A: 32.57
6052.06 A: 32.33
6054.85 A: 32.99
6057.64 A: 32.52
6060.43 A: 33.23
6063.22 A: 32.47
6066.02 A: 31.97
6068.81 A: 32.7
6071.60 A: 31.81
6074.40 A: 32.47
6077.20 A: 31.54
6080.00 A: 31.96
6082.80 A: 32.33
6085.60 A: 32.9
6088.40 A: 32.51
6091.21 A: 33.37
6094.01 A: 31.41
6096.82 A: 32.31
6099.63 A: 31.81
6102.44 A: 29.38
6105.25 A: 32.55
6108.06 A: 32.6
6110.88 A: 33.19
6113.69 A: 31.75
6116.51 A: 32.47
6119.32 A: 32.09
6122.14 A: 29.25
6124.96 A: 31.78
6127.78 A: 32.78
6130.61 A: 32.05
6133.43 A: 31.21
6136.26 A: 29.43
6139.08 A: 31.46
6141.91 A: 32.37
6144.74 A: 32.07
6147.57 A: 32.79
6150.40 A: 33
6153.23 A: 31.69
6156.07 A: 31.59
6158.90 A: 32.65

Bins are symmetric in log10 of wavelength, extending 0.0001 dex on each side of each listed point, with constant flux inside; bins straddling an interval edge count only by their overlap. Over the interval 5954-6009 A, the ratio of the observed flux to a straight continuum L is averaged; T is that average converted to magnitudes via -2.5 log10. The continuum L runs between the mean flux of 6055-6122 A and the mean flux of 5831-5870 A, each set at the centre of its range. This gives 0.00 mag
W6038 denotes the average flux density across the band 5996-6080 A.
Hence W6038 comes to 32.4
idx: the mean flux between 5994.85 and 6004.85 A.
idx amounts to 32.6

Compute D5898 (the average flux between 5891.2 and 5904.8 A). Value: 31.3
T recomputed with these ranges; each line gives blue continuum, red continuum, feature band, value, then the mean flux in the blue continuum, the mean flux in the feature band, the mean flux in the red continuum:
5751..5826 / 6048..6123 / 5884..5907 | 0.07 mag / 33.7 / 31.1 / 32.2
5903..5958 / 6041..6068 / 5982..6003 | 0.00 mag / 33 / 32.7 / 32.5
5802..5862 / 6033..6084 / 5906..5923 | -0.01 mag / 33.3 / 33.2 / 32.4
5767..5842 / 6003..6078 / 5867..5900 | 0.05 mag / 33.7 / 31.7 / 32.4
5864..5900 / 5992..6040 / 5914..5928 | -0.04 mag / 31.9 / 33.2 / 32.5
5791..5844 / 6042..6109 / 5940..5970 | 0.00 mag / 33.6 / 32.7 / 32.3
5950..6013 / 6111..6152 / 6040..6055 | 0.00 mag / 32.8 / 32.4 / 31.8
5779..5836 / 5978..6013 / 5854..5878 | 0.01 mag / 33.6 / 33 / 32.7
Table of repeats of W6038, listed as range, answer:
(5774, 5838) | 33.6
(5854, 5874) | 32.9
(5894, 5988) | 32.8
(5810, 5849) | 33.6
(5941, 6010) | 32.7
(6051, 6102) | 32.3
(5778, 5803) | 33.8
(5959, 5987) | 32.9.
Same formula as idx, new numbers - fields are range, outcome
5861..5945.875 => 32.6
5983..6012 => 32.7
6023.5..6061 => 32.5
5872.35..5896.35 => 31.4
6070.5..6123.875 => 32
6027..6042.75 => 32.5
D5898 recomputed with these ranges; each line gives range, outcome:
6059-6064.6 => 32.9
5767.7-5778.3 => 34.5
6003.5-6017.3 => 32.6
